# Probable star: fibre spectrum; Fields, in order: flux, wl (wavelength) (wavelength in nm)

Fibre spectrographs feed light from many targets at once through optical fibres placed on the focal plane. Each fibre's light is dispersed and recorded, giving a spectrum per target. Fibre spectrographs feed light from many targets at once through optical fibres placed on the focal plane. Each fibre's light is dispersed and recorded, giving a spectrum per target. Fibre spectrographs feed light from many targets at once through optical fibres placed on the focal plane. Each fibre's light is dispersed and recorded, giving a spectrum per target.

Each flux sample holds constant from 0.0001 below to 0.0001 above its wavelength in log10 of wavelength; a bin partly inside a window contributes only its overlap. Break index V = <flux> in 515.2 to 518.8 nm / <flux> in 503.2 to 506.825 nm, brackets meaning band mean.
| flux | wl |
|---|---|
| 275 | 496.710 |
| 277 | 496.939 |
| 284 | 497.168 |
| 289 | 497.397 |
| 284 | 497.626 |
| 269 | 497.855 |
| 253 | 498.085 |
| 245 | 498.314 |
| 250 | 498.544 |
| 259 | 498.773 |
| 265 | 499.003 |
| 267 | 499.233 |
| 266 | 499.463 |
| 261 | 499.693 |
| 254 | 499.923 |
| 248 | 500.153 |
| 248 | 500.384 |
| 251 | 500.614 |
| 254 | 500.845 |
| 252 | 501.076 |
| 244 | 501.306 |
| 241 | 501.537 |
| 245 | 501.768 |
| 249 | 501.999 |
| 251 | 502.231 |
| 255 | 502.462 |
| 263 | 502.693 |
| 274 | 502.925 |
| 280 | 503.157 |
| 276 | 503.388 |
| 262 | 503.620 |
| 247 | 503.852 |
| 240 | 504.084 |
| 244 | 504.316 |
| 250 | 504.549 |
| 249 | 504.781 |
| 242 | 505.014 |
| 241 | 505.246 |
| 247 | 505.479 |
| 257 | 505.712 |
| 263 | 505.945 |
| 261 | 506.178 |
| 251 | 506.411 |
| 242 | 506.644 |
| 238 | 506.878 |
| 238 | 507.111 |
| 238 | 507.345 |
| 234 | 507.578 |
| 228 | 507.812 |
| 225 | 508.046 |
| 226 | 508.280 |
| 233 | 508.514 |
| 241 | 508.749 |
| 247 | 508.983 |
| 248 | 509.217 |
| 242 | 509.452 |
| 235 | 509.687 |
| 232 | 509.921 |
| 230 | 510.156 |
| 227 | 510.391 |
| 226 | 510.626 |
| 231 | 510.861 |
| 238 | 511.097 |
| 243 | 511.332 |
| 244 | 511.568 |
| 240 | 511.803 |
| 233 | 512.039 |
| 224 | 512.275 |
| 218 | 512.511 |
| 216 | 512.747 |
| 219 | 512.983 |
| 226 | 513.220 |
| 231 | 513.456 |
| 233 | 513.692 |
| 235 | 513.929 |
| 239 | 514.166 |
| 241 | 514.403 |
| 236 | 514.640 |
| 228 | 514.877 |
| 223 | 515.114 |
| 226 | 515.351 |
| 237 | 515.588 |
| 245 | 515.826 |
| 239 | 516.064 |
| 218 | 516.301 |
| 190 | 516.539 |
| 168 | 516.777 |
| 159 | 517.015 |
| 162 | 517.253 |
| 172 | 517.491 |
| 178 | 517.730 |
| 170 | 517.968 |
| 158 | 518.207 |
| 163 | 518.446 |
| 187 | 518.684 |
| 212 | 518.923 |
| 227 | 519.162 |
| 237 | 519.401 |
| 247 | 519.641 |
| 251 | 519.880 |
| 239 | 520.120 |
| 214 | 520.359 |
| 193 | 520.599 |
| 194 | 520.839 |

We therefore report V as 0.8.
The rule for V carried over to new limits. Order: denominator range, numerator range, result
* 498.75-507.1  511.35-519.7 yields 0.84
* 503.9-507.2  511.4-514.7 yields 0.93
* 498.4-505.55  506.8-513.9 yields 0.92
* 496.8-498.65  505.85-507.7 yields 0.91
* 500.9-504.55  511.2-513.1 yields 0.90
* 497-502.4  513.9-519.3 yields 0.79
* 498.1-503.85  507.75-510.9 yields 0.91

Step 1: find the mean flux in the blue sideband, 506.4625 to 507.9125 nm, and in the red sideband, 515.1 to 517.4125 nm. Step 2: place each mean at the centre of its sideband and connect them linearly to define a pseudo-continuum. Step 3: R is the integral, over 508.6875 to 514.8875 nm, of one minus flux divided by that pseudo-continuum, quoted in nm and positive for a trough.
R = -0.35 nm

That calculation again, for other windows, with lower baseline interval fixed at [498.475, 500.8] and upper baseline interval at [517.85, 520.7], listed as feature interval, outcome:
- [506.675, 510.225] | -0.01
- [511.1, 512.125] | -0.06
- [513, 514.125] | -0.04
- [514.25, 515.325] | -0.06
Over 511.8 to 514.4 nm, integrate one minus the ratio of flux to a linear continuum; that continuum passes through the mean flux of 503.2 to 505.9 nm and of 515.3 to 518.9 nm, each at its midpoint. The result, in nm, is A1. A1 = -0.22 nm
